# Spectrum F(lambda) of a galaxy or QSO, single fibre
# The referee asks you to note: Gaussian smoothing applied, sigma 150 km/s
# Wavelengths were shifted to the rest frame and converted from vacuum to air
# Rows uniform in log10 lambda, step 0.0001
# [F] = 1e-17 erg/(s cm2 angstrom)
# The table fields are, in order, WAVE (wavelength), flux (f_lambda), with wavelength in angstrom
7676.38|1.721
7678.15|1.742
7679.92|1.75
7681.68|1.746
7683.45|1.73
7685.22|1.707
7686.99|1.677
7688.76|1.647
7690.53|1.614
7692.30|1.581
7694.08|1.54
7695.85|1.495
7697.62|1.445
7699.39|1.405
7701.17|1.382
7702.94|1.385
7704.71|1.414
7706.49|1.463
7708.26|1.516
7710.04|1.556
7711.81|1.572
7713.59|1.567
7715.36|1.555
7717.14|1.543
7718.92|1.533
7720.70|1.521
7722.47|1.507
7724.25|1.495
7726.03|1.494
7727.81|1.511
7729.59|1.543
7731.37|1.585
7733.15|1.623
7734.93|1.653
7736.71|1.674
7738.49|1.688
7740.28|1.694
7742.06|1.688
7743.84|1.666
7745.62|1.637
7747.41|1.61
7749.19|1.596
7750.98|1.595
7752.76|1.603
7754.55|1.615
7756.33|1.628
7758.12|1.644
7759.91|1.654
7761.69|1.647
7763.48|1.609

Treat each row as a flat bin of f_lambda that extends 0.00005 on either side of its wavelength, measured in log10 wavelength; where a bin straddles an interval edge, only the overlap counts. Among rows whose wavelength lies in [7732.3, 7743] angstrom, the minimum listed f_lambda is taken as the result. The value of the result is 1.623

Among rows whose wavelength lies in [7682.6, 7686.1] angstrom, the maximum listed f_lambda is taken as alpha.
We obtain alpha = 1.73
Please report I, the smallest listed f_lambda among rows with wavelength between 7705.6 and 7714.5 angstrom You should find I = 1.463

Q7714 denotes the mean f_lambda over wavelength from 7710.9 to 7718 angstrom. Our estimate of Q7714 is 1.56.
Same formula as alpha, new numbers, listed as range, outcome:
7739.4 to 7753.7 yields 1.694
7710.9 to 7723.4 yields 1.572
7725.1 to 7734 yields 1.623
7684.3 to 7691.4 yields 1.707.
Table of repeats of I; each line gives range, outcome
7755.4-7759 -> 1.628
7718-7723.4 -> 1.507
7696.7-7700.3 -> 1.405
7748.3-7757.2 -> 1.595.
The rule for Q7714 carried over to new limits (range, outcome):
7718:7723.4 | 1.52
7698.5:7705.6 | 1.4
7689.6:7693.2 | 1.59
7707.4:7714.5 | 1.55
